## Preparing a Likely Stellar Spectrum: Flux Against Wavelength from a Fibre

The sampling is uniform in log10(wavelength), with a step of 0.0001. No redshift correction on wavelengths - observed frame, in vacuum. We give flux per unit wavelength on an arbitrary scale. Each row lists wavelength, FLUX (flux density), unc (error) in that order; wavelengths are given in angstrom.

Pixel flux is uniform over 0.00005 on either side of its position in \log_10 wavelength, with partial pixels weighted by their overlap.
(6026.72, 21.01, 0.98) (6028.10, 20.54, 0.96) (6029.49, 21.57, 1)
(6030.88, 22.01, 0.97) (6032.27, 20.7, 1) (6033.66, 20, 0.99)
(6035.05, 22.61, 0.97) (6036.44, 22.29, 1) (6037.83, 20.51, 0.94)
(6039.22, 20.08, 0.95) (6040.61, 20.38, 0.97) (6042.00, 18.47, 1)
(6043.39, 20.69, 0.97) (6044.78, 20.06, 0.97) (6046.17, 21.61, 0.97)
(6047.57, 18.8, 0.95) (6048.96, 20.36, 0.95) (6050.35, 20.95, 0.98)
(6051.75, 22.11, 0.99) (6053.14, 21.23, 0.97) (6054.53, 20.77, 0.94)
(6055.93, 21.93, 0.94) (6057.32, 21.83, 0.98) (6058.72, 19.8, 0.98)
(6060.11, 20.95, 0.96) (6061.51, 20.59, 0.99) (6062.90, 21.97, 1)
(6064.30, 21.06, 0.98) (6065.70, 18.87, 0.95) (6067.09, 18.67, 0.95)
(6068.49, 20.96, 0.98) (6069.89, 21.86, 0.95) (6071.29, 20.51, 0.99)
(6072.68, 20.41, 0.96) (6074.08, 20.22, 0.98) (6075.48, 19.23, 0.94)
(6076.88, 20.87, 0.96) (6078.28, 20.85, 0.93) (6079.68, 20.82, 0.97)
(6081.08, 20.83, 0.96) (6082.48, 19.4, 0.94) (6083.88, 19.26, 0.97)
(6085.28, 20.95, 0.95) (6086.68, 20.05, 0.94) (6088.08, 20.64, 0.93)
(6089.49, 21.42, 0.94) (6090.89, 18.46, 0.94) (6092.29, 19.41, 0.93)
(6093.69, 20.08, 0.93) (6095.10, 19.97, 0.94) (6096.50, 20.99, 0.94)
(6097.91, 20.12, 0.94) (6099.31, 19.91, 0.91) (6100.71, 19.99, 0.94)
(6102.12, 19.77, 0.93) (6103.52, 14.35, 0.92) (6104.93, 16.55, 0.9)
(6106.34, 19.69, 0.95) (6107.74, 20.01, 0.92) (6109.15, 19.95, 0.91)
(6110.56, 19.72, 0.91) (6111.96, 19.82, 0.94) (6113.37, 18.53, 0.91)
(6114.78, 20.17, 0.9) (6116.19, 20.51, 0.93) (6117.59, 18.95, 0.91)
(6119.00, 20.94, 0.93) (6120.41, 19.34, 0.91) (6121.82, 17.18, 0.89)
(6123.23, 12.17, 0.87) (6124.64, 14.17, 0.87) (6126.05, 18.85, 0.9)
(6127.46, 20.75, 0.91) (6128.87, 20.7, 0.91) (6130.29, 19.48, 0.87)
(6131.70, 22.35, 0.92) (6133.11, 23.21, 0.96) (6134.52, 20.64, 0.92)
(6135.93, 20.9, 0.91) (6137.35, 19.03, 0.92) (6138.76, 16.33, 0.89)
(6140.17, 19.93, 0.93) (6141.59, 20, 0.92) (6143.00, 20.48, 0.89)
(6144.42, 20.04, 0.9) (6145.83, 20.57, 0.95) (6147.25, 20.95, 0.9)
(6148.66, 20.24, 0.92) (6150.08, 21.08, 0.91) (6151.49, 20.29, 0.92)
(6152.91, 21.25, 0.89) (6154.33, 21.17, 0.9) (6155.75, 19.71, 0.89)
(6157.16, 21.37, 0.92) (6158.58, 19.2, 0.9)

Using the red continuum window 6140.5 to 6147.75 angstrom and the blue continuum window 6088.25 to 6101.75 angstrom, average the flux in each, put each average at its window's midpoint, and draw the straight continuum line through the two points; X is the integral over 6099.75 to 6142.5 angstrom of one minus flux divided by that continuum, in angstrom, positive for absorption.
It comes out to 2.3 angstrom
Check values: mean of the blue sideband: 20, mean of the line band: 19.1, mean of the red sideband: 20.3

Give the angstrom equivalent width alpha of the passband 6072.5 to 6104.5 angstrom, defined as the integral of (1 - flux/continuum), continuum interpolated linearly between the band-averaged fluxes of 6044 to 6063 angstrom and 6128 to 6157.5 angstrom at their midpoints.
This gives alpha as 1.3 angstrom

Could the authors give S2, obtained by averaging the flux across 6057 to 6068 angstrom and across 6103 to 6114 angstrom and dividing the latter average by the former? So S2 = 0.91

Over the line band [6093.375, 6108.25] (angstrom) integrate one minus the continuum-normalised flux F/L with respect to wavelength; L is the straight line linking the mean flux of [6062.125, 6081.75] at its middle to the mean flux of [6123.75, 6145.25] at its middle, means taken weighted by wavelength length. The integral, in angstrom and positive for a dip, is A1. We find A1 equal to 0.7 angstrom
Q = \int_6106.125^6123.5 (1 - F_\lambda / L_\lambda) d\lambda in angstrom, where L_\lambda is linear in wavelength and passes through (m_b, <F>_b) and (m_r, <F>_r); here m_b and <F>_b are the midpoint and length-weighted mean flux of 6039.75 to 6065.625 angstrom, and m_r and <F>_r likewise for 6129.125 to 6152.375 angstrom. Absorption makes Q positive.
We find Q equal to 1.1 angstrom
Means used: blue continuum 20.7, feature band 19.2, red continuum 20.4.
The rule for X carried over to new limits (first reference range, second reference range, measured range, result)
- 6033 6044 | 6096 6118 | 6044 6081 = -0.92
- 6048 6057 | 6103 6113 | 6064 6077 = 0.10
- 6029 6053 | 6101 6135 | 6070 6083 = -0.28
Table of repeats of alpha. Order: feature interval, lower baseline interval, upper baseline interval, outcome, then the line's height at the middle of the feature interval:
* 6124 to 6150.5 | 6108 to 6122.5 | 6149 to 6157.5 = 0.34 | 20.2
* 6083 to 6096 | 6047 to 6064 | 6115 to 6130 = -0.23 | 19.7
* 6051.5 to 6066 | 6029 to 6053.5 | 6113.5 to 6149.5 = -0.35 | 20.5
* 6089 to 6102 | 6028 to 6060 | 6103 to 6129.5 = -0.53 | 19.2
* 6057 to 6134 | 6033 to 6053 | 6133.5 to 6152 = 2.23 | 20.4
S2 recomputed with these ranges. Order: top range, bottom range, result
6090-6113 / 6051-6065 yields 0.91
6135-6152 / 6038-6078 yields 0.97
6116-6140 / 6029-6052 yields 0.92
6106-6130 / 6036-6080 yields 0.92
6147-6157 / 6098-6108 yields 1.11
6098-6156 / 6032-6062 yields 0.94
